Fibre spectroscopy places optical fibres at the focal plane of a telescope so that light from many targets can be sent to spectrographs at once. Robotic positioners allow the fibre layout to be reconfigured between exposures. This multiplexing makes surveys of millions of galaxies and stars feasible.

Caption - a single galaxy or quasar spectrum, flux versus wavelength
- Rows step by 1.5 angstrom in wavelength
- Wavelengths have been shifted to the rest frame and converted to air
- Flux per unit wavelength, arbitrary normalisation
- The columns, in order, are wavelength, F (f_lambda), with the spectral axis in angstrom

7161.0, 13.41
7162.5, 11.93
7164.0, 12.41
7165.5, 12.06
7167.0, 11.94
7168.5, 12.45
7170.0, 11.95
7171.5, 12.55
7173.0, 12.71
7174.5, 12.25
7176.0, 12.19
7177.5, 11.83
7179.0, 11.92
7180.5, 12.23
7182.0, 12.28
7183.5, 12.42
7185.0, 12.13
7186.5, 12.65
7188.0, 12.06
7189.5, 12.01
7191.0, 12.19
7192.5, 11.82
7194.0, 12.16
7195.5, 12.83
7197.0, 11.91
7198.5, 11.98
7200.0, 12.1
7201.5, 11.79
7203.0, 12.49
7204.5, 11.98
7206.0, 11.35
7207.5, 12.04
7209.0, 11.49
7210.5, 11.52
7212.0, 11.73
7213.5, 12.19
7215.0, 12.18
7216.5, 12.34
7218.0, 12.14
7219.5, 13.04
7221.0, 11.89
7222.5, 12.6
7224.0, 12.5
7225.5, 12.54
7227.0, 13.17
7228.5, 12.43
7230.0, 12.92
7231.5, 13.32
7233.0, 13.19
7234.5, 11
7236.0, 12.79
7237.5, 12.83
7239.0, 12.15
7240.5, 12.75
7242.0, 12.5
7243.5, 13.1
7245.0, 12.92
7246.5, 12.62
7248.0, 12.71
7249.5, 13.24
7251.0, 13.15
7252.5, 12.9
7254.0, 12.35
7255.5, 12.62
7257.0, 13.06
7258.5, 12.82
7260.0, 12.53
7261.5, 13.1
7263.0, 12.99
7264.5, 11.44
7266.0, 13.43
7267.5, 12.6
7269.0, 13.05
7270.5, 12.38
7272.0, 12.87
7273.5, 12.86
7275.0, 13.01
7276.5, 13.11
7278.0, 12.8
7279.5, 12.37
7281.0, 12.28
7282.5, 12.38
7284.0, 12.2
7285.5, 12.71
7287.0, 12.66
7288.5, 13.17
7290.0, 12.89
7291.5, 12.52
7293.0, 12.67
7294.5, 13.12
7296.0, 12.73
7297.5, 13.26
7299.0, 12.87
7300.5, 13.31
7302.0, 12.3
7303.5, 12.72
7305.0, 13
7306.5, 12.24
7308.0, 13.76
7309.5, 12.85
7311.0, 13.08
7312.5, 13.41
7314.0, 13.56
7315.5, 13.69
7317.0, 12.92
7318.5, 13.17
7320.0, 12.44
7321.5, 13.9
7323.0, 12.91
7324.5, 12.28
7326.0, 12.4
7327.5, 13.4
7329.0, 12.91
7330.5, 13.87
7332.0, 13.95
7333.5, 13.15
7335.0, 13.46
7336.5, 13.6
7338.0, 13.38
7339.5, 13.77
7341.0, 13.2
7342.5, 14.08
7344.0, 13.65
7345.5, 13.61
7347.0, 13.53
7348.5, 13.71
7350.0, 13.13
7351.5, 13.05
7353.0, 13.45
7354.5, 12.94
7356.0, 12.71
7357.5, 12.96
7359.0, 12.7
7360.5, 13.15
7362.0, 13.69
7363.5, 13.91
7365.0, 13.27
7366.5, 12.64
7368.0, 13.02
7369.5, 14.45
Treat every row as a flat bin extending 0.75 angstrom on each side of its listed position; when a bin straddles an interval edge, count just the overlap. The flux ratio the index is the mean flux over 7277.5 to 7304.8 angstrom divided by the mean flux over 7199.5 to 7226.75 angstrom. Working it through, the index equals 1.05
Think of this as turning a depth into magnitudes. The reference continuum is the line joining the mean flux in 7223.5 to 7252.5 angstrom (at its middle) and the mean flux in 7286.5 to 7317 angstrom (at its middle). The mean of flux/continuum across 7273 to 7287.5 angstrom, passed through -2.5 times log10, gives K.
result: 0.02 mag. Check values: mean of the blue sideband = 12.7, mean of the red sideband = 13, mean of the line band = 12.6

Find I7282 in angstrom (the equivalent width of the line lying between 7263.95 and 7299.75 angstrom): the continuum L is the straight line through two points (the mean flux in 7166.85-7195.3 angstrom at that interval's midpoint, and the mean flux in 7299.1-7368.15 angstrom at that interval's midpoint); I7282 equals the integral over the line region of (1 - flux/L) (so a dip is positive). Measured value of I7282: 0.40 angstrom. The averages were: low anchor 12.2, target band 12.7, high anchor 13.2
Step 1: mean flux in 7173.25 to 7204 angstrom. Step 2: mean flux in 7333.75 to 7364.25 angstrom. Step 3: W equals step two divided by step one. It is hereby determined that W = 1.10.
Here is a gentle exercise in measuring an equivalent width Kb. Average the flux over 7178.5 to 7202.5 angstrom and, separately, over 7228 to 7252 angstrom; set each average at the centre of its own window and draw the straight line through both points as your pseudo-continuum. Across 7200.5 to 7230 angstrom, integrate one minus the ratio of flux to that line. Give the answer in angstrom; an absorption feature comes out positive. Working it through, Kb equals 0.59 angstrom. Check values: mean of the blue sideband 12.2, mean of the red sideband 12.7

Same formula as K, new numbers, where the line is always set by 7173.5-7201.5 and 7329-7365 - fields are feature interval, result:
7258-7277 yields 0.000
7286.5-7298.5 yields 0.008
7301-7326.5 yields 0.013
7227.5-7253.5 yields -0.014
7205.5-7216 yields 0.048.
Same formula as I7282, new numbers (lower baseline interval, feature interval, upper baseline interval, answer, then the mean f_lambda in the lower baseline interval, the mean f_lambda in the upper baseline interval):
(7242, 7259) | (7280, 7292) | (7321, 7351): 0.4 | 12.8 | 13.4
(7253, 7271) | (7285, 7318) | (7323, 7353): 0.2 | 12.7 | 13.4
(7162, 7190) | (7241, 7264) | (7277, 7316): -0.4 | 12.2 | 12.9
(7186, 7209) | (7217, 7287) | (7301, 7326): -1.0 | 12.1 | 13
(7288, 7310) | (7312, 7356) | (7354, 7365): -0.9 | 12.9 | 13.2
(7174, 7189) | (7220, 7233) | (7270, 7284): -0.3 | 12.2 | 12.7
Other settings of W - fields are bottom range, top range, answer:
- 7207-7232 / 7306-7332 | 1.06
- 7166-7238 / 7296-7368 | 1.08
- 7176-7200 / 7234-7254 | 1.04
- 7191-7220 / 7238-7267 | 1.06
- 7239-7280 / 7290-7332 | 1.02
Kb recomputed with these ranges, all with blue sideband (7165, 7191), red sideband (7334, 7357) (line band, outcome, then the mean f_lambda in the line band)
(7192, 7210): 0.6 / 12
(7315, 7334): 0.2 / 13.1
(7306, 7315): 0.0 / 13.2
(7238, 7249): 0.0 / 12.7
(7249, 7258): -0.1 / 12.9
